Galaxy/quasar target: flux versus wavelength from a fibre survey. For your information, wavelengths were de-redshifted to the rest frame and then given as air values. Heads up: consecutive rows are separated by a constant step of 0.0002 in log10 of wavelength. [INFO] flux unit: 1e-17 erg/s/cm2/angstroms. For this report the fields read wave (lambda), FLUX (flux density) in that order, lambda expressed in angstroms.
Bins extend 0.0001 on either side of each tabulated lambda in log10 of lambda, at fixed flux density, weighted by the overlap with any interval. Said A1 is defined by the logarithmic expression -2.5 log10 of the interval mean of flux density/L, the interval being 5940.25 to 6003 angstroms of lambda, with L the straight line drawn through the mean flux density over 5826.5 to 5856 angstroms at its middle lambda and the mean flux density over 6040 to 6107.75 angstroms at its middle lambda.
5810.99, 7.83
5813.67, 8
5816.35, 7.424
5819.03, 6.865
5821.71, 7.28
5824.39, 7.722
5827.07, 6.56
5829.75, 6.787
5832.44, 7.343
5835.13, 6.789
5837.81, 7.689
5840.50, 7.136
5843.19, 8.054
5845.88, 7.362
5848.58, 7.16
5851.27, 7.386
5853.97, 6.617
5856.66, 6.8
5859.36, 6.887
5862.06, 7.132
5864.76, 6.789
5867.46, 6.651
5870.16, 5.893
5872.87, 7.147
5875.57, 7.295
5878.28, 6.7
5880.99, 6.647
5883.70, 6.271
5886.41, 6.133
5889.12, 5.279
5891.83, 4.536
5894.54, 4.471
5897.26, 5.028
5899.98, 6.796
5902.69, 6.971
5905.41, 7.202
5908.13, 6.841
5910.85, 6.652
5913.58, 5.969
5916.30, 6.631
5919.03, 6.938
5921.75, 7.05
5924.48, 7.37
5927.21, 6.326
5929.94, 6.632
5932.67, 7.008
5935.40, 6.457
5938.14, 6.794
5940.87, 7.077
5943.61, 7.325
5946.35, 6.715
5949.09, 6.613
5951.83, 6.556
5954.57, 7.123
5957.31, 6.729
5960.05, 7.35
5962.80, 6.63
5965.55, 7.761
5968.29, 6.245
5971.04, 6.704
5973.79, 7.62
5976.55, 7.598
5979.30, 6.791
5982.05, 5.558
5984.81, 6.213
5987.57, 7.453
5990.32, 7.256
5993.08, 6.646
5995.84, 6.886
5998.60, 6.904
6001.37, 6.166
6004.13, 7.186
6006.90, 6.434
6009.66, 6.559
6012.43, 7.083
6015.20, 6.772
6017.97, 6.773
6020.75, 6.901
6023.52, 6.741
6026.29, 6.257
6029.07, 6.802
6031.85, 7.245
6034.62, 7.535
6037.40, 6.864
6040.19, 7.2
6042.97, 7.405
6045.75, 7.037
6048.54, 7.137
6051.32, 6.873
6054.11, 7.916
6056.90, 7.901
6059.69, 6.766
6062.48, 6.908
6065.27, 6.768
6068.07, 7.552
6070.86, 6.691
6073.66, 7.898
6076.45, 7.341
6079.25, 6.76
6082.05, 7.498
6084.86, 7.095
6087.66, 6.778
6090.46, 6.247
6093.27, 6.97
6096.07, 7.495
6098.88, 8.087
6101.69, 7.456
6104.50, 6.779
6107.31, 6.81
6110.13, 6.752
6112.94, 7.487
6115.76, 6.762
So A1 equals 0.05 mag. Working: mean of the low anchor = 7.18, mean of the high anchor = 7.18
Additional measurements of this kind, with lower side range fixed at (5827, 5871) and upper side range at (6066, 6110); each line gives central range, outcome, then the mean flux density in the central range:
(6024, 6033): 0.057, 6.75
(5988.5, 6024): 0.047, 6.8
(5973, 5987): 0.053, 6.76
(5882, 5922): 0.146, 6.17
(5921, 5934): 0.031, 6.87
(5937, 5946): 0.006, 7.03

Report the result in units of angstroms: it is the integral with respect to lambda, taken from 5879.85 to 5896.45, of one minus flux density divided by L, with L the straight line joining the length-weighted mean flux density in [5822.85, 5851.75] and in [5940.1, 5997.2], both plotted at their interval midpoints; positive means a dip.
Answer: 3.7 angstroms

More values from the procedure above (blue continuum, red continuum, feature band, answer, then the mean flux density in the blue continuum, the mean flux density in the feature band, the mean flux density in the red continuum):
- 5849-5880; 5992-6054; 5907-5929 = 0.48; 6.85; 6.72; 6.9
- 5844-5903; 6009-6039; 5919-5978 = -2.41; 6.46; 6.94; 6.87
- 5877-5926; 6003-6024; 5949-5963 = -0.69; 6.31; 6.87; 6.8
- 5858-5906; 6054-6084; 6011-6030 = 0.65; 6.31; 6.76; 7.24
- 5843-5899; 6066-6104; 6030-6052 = -0.36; 6.45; 7.16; 7.2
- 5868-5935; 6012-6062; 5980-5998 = 0.40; 6.41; 6.69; 7.06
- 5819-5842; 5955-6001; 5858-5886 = 1.42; 7.15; 6.72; 6.88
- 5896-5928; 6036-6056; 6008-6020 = 0.49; 6.66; 6.79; 7.22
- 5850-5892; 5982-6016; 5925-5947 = -0.53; 6.56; 6.82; 6.74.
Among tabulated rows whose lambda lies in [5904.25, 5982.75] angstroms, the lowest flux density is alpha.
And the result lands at 5.558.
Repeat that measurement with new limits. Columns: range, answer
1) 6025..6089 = 6.257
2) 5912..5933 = 5.969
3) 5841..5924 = 4.471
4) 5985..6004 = 6.166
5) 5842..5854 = 6.617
